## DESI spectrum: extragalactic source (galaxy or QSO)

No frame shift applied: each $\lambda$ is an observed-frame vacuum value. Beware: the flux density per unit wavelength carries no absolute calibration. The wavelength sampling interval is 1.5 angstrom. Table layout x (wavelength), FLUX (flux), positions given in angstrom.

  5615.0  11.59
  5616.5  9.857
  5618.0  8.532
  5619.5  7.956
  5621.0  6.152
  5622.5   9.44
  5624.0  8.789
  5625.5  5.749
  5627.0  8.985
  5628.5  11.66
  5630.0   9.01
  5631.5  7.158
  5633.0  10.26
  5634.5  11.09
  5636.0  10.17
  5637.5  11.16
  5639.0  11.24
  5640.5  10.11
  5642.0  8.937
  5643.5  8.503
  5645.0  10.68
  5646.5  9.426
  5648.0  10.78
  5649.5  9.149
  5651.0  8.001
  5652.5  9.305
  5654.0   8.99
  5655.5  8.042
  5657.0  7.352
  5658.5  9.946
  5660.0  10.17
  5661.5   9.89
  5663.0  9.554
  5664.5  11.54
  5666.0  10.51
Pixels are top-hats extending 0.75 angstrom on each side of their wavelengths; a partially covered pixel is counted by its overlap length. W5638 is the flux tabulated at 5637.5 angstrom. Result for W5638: 11.16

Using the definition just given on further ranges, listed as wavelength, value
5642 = 8.937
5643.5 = 8.503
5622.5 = 9.44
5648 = 10.78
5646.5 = 9.426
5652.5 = 9.305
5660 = 10.17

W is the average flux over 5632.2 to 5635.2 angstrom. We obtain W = 10.6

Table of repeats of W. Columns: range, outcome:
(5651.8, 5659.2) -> 8.71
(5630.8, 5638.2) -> 9.98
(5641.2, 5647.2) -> 9.39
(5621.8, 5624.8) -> 9.05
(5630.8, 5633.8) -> 8.77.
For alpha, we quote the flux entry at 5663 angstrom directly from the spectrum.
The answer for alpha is 9.554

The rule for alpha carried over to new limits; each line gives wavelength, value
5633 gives 10.26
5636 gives 10.17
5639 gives 11.24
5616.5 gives 9.857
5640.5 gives 10.11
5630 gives 9.01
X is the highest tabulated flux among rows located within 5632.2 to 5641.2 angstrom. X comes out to 11.24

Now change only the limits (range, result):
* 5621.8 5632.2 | 11.66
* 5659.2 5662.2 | 10.17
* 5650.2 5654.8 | 9.305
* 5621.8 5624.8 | 9.44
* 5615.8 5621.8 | 9.857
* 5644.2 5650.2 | 10.78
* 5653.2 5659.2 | 9.946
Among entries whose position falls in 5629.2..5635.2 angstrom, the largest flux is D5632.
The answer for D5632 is 11.09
